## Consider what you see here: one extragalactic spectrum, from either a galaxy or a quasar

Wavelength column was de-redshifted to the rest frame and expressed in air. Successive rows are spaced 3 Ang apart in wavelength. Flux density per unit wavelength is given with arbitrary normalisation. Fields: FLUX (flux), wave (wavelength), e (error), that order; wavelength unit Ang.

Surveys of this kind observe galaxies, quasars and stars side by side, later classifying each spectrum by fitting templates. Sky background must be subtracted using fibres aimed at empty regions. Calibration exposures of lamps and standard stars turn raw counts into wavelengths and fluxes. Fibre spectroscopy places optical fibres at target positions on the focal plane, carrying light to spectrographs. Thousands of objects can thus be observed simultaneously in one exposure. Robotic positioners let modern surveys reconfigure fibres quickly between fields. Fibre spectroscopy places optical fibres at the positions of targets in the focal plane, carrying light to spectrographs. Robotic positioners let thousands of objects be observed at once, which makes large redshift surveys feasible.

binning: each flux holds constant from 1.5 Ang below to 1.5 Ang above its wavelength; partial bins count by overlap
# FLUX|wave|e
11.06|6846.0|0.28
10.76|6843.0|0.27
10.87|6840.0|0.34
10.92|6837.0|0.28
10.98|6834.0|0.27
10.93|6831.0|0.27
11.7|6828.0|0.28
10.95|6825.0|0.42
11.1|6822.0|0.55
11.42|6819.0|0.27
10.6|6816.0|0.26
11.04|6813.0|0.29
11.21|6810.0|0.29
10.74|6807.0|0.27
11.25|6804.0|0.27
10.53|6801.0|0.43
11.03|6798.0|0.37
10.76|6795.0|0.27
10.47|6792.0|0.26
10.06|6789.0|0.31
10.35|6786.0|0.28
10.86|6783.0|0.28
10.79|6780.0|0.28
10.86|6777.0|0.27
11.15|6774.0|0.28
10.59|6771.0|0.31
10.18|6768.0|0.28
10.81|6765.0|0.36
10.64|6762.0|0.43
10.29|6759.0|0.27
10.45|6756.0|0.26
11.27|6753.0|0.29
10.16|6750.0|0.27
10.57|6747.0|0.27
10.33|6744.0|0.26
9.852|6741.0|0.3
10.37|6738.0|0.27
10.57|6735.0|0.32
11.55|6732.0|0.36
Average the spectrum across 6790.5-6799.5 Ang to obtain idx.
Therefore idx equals 10.8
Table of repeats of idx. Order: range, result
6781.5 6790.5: 10.4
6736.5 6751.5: 10.3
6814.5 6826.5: 11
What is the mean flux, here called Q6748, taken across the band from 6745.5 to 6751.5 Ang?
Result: 10.4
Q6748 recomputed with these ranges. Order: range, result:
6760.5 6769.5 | 10.5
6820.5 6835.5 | 11.1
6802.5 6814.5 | 11.1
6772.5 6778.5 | 11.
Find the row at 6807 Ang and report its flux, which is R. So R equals 10.74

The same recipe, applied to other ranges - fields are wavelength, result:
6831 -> 10.93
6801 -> 10.53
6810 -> 11.21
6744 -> 10.33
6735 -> 10.57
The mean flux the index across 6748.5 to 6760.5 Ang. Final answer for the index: 10.5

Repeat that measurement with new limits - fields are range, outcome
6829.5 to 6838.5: 10.9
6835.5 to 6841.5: 10.9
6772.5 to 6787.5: 10.8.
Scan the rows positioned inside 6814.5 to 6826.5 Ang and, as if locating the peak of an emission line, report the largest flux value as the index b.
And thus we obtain 11.42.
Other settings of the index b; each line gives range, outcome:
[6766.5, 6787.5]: 11.15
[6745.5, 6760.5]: 11.27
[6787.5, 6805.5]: 11.25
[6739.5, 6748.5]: 10.57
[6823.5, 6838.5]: 11.7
